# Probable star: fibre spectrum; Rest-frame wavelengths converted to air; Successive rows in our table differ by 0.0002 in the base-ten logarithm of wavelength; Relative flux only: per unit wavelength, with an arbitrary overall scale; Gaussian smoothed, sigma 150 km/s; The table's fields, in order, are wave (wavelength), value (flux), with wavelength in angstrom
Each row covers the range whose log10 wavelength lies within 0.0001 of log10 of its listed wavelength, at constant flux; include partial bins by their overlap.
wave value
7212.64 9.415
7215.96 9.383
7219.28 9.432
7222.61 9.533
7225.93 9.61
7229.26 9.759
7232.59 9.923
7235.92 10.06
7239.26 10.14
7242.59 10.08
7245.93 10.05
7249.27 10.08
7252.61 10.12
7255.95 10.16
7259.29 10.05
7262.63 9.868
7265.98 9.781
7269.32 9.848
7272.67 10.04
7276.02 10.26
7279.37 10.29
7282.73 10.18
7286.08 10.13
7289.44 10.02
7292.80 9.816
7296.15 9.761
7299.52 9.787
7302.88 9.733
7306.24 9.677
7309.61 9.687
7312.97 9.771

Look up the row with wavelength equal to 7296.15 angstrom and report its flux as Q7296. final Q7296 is 9.761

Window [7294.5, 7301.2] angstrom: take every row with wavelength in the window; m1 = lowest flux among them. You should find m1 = 9.761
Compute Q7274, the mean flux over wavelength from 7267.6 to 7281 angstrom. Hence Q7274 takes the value 10.1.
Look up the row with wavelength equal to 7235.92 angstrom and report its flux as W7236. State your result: 10.06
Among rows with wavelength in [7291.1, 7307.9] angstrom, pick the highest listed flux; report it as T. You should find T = 9.816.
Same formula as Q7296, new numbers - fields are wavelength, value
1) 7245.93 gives 10.05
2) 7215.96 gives 9.383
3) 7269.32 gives 9.848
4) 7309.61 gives 9.687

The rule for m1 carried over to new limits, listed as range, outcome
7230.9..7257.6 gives 9.923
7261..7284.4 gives 9.781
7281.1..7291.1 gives 10.02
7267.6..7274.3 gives 9.848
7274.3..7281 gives 10.26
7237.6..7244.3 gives 10.08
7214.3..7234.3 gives 9.383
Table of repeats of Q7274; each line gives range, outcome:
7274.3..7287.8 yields 10.2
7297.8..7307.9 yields 9.73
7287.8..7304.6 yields 9.82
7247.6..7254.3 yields 10.1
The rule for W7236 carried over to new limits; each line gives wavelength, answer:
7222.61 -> 9.533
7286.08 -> 10.13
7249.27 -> 10.08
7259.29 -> 10.05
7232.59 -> 9.923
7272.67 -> 10.04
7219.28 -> 9.432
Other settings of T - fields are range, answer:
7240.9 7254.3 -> 10.12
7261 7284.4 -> 10.29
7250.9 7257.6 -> 10.16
